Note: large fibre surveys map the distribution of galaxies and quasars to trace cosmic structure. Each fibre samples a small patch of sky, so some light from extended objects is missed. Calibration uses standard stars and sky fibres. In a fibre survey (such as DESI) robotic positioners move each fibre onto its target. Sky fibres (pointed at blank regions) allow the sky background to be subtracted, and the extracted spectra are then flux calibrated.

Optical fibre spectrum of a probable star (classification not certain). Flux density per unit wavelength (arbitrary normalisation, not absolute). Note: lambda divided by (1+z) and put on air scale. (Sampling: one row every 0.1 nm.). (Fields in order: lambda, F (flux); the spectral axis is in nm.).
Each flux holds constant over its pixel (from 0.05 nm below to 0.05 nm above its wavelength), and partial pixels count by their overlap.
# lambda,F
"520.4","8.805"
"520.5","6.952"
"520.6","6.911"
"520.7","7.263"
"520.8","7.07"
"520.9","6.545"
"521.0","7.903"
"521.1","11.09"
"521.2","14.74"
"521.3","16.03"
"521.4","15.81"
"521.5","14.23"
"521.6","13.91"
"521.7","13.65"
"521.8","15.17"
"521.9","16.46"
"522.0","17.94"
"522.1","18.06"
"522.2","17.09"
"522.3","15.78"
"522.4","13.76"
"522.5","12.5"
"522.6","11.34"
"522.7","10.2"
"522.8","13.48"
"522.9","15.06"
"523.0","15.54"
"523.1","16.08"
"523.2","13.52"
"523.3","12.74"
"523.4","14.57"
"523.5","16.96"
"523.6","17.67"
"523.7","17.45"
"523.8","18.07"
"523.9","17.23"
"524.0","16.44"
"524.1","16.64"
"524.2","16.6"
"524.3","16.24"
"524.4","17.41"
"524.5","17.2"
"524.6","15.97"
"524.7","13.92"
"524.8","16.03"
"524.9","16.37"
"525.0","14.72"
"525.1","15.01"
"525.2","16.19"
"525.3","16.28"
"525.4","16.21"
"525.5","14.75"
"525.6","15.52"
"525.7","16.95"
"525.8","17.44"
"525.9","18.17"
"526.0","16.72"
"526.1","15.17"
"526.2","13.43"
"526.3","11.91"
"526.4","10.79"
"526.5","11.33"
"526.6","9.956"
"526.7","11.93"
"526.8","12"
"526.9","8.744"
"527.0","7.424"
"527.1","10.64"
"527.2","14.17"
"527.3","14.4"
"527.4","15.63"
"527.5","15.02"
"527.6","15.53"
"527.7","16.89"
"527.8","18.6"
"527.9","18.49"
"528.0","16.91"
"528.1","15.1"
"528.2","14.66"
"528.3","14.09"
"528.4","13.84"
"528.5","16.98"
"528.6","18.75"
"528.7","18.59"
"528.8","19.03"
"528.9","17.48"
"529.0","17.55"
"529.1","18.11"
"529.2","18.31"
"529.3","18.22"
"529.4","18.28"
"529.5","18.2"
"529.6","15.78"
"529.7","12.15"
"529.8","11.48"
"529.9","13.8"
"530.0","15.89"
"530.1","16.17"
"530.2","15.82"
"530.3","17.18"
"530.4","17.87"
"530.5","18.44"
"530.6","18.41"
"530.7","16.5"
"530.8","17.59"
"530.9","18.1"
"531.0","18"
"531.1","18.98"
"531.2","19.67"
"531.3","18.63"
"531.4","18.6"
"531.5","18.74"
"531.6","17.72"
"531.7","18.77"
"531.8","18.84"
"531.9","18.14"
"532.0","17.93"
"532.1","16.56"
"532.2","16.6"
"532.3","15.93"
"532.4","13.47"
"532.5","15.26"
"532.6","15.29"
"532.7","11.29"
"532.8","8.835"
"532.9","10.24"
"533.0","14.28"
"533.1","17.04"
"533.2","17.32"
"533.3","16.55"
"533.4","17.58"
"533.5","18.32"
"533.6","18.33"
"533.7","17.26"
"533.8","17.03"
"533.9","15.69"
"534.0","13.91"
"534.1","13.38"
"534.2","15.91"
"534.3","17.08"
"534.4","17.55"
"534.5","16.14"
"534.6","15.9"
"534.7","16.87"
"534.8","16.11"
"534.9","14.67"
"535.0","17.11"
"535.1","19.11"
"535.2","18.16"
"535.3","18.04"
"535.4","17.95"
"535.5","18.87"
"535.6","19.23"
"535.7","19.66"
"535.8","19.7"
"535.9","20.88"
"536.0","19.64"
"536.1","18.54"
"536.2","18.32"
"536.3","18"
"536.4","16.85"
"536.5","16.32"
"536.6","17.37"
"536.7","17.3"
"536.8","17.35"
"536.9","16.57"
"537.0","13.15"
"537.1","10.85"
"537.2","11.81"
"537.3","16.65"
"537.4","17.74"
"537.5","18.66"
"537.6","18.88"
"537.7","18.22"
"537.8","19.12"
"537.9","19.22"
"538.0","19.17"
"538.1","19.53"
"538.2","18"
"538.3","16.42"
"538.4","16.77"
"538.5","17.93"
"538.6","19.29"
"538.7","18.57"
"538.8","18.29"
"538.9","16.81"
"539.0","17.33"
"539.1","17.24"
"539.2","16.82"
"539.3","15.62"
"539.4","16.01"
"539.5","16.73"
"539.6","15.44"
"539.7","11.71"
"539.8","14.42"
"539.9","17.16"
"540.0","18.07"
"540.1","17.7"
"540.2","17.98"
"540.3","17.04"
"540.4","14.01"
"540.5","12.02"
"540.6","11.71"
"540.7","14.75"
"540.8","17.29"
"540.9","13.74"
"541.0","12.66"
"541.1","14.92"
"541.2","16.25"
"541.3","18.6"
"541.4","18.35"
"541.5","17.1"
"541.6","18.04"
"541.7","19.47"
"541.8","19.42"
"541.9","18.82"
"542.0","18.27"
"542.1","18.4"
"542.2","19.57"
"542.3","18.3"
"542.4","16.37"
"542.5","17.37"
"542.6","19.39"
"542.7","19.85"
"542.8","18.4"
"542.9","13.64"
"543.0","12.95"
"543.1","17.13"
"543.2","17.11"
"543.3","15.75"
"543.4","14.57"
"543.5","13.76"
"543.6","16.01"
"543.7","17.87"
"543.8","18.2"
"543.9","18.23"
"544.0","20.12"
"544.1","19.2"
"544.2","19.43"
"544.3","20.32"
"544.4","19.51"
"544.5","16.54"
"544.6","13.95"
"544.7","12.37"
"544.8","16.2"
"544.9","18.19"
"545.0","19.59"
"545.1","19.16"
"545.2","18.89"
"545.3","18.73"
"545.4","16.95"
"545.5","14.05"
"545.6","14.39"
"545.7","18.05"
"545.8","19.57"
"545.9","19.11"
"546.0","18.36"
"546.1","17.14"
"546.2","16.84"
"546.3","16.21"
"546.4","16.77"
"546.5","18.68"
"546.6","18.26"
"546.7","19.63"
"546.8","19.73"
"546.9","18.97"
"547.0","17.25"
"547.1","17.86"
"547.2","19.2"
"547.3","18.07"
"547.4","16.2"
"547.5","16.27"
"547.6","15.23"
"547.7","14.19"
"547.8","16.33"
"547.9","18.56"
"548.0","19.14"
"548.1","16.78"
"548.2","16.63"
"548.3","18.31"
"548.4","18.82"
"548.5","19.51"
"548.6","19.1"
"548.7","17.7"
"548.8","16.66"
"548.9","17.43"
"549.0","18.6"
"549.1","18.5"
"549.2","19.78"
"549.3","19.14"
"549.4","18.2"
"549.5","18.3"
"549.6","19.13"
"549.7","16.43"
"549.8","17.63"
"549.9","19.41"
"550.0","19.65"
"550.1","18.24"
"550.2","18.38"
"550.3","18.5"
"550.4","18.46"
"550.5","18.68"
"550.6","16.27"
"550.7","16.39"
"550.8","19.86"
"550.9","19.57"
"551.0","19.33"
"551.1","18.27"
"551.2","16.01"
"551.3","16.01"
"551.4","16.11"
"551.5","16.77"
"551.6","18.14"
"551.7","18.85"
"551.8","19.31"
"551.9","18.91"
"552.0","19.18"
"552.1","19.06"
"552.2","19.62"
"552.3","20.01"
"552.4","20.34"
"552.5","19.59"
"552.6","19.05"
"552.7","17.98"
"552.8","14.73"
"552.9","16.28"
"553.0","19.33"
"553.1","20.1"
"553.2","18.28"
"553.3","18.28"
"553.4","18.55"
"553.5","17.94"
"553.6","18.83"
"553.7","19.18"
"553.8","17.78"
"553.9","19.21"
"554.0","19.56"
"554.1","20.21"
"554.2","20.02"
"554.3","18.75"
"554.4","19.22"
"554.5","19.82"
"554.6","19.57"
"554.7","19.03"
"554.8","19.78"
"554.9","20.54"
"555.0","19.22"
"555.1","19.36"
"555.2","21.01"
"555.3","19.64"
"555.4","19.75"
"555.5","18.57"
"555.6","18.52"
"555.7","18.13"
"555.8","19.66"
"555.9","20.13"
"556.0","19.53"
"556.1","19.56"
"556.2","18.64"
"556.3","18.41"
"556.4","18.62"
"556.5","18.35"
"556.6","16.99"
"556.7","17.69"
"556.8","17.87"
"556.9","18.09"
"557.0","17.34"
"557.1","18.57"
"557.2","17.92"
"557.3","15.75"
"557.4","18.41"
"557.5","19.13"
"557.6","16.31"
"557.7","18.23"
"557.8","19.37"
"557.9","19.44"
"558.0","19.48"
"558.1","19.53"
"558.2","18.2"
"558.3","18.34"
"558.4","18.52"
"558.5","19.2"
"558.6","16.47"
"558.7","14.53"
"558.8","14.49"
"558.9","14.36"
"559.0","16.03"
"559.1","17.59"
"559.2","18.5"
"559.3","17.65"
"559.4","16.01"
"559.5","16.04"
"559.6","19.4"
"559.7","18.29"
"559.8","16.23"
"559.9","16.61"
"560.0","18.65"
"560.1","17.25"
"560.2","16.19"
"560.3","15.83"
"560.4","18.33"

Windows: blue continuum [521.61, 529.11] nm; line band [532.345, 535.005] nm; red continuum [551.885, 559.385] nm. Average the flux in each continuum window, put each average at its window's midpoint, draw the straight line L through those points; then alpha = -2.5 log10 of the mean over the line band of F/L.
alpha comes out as 0.05 mag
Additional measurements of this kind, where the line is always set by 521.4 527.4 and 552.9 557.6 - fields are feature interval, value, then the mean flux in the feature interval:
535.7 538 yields -0.06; 17.4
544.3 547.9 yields 0.02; 17.4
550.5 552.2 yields 0.02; 18.1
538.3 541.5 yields 0.04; 16.2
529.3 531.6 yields -0.10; 17.1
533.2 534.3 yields -0.03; 16.5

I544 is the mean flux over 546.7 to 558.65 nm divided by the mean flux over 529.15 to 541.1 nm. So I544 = 1.1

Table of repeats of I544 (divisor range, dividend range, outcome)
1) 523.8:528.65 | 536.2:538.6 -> 1.14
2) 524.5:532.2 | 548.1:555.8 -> 1.17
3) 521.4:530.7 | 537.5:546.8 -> 1.11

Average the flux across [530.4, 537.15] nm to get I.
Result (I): 16.9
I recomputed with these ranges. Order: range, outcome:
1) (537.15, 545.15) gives 17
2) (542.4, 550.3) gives 17.6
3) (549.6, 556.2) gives 18.7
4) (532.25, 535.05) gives 15.5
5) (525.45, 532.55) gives 16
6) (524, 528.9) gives 15.1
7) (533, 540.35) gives 17.1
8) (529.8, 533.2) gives 16.4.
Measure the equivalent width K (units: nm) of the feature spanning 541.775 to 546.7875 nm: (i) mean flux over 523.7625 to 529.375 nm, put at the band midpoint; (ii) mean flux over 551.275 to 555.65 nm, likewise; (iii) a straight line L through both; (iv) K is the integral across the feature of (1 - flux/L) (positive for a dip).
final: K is 0.05 nm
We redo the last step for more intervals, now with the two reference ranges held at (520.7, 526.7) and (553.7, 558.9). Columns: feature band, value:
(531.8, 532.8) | 0.018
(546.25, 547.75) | -0.002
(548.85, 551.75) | -0.043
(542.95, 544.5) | -0.020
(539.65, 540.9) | 0.106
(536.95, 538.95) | -0.105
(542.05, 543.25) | -0.030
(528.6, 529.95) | -0.125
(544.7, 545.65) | 0.009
